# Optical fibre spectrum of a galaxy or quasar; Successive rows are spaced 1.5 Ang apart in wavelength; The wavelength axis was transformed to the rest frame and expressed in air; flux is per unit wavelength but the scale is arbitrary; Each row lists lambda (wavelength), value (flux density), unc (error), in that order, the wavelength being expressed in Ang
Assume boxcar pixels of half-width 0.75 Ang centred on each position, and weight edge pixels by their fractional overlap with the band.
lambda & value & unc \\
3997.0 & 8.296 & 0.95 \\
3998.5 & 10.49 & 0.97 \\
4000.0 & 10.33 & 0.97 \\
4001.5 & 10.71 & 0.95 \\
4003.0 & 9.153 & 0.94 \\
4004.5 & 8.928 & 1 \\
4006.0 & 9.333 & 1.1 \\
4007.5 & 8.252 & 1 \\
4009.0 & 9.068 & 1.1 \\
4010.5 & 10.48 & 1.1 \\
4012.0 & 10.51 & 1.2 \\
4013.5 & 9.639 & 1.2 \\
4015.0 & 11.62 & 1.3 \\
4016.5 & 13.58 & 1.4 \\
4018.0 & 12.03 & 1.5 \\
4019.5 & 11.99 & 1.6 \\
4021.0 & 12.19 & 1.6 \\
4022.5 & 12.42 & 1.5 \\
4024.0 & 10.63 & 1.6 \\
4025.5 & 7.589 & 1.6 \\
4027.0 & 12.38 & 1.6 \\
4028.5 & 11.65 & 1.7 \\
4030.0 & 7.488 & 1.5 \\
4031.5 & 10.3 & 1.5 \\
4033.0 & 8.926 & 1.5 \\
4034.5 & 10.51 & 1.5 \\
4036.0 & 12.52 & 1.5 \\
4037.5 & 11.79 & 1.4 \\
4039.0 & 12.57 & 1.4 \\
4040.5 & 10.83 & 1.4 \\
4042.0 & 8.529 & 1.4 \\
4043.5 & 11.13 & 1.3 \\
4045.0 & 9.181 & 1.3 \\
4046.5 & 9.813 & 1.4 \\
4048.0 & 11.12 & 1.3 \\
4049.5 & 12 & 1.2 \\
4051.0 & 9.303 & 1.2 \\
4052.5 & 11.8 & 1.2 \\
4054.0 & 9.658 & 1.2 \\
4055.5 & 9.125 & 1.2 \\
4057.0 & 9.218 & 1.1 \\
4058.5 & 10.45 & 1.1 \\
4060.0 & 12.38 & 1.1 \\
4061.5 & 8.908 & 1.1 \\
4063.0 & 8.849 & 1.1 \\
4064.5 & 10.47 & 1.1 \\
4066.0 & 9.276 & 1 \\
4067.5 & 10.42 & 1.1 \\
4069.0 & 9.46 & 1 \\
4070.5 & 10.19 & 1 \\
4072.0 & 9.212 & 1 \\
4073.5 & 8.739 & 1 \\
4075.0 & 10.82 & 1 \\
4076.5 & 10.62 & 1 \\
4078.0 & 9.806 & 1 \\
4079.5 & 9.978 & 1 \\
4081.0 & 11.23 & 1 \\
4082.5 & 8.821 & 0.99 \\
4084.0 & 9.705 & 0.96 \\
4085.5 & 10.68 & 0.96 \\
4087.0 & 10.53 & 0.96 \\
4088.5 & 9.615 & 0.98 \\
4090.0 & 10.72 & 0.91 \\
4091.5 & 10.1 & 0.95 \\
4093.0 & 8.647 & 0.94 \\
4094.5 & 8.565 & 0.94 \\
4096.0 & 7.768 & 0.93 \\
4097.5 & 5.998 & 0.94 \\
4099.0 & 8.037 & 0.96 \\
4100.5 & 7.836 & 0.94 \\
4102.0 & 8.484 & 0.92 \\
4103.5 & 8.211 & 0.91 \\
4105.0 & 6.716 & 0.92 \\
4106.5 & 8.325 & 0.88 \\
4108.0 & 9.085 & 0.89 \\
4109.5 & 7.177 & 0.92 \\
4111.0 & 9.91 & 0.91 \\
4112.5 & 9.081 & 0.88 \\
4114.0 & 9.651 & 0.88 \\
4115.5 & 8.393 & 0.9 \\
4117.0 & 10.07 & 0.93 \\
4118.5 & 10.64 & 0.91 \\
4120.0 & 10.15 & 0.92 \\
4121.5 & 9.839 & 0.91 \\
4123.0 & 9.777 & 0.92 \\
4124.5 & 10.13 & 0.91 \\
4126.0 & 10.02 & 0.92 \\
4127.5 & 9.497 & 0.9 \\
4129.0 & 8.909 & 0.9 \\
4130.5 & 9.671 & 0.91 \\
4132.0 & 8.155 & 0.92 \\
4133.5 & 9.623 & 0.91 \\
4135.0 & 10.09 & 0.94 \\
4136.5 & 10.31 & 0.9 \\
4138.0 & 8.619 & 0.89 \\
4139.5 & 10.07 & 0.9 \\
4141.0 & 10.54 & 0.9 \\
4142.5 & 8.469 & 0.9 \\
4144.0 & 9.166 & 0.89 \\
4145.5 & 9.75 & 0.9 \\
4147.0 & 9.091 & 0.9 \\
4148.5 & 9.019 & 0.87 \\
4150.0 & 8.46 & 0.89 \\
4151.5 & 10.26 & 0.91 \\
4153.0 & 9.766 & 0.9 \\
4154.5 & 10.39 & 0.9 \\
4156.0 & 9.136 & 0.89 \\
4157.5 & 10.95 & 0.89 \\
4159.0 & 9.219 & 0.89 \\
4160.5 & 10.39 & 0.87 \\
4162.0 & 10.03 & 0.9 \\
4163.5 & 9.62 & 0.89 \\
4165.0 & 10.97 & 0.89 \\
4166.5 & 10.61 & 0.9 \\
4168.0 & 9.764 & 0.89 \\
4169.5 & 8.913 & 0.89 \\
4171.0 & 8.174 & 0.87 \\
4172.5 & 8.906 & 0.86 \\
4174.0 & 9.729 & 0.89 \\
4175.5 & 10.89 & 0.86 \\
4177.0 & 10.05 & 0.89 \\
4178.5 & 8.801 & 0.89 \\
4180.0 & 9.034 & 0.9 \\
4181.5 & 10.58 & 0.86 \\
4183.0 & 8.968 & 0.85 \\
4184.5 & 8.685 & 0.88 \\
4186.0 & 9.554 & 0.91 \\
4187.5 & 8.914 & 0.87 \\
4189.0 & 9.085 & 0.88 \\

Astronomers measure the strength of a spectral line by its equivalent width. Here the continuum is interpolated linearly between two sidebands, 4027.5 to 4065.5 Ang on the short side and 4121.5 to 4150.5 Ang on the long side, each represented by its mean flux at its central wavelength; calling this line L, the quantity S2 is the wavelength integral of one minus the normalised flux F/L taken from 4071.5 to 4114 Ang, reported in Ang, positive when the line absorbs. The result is 3.4 Ang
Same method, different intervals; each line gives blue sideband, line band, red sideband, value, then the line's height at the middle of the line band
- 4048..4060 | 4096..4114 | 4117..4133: 3.21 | 9.9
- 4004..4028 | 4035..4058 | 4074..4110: -1.19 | 10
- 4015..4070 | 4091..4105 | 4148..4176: 2.92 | 10.2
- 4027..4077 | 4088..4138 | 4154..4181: 4.65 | 9.99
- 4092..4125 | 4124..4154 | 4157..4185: -0.89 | 9.21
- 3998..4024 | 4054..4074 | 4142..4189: 0.99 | 10.3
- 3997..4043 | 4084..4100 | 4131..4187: 1.53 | 10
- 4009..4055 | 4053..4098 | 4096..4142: 1.03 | 9.92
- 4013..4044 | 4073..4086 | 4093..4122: -0.83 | 9.45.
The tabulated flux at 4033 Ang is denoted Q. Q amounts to 8.926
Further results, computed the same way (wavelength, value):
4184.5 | 8.685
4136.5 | 10.31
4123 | 9.777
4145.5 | 9.75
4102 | 8.484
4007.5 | 8.252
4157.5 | 10.95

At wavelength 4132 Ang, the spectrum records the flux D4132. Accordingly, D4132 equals 8.155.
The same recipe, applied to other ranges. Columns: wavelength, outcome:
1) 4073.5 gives 8.739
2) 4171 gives 8.174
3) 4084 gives 9.705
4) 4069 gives 9.46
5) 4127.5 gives 9.497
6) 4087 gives 10.53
